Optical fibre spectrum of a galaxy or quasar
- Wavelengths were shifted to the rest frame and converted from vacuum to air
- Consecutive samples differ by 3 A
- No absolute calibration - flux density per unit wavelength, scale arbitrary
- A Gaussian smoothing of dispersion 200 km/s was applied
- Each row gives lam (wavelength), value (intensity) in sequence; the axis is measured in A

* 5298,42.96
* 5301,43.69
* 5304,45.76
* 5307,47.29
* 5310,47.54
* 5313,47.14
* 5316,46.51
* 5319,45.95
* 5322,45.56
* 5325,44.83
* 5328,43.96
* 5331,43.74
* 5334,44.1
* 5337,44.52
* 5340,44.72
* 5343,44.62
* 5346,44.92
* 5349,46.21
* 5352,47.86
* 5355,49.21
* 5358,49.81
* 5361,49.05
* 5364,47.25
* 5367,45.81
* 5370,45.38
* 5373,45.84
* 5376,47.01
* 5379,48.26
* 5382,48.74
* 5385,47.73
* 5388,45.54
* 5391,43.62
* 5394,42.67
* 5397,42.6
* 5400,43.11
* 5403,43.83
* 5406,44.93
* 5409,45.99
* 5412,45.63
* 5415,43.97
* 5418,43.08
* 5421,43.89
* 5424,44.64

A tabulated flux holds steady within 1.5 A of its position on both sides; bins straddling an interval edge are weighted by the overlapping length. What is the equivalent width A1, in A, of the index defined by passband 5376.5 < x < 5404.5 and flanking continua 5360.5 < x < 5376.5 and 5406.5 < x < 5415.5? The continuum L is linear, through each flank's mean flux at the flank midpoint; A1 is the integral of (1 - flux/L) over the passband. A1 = 0.4 A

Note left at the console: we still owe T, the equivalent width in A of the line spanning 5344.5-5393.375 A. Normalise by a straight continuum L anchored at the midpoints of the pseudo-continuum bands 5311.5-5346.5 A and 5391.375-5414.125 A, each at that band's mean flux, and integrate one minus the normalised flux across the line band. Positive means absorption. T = -2.6 A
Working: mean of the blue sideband 45.1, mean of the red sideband 44.1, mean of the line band 46.9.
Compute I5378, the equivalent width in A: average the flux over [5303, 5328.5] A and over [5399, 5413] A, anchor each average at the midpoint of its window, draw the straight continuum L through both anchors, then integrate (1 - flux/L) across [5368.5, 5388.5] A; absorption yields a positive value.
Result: -0.8 A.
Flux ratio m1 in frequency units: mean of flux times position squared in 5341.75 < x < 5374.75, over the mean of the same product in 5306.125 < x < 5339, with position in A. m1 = 1.0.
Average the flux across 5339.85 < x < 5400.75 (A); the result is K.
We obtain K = 46.3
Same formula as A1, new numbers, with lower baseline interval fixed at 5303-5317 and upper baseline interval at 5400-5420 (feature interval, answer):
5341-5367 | -0.80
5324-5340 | 0.73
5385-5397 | 0.18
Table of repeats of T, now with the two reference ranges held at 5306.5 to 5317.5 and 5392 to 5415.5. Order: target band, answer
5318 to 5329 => 0.4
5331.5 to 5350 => 0.6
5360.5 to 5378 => -0.5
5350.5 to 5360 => -0.7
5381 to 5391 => -0.5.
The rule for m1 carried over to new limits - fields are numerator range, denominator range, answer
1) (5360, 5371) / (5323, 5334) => 1.07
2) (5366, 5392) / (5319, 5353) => 1.05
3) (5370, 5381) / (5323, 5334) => 1.08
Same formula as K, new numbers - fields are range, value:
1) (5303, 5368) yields 46.2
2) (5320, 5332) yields 44.6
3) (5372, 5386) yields 47.6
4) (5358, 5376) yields 47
